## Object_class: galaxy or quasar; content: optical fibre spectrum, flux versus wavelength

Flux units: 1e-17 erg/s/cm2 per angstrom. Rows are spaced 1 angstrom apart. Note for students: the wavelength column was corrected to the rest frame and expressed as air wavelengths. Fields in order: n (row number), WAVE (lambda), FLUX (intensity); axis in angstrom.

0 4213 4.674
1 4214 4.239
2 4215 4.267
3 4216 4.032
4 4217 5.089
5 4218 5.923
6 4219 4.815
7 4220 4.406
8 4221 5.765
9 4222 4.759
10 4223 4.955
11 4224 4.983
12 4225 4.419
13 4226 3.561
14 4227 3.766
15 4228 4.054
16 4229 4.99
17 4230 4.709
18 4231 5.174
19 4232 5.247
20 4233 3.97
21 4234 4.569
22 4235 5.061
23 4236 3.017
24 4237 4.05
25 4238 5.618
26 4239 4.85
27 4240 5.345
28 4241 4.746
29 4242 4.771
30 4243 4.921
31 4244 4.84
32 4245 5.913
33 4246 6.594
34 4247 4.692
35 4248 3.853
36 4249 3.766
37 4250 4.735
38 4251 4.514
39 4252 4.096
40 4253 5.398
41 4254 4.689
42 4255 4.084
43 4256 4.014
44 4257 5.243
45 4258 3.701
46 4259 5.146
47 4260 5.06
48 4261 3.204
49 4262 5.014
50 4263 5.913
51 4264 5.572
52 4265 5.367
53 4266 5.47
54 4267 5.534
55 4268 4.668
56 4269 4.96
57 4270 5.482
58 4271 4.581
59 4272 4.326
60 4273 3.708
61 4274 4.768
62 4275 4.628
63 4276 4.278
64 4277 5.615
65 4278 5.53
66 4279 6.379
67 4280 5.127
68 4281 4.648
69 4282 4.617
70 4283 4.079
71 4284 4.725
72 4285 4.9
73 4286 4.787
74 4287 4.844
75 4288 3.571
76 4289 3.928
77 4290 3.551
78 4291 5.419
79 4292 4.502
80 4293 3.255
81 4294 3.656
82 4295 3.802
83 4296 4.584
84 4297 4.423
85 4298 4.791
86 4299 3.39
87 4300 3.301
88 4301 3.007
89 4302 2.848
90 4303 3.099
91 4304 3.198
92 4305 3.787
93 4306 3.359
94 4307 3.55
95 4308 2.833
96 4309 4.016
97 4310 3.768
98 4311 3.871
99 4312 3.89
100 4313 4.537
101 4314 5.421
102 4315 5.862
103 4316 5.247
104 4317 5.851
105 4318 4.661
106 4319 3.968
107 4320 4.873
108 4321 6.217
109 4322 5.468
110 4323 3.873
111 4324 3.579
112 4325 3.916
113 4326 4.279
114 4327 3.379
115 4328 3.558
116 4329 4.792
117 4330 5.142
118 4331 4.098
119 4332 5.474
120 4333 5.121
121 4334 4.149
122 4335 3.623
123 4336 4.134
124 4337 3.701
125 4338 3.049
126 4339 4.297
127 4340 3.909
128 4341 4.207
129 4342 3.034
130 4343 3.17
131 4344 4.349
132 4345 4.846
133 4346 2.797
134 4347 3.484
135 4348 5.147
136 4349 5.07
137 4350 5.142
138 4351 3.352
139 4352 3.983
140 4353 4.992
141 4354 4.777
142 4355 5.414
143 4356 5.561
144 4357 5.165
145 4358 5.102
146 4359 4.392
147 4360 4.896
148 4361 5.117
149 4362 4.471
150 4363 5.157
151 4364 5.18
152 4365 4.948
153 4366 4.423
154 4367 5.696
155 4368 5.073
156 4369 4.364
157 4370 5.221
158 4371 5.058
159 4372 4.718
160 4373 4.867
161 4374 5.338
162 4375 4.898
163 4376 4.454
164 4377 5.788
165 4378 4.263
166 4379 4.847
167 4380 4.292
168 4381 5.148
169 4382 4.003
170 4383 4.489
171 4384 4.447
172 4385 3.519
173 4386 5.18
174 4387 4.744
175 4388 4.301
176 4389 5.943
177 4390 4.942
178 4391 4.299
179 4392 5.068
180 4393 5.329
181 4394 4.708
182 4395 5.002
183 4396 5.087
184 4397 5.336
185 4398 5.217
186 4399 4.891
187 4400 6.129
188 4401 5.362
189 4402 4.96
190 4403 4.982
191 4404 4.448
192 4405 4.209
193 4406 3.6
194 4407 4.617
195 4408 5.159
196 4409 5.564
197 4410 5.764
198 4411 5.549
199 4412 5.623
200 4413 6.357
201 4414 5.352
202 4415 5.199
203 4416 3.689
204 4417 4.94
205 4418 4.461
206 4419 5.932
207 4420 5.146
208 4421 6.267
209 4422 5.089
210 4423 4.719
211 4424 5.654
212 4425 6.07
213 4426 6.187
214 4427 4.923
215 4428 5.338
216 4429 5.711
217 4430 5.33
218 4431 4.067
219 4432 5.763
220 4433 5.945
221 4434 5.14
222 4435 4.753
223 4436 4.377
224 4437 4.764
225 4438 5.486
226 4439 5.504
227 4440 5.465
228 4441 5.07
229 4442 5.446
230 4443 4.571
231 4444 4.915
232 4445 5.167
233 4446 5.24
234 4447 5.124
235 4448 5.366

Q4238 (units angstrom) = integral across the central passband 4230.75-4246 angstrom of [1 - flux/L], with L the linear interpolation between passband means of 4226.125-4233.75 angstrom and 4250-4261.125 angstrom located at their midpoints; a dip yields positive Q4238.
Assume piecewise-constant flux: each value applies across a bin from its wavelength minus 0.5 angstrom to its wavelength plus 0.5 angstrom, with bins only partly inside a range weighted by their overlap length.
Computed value -1.16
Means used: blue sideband 4.51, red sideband 4.52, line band 4.86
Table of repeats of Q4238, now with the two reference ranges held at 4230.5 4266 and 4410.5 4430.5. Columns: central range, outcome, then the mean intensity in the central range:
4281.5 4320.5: 6.4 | 4.15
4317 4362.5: 6.1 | 4.41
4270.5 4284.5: 0.3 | 4.79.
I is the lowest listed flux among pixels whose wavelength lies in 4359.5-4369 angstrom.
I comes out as 4.364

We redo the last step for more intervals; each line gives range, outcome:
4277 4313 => 2.833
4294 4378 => 2.797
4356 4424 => 3.519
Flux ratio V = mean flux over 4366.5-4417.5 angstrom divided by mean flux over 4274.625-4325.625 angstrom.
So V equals 1.14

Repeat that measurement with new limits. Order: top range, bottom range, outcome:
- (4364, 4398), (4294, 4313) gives 1.32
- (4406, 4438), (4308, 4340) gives 1.19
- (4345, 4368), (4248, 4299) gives 1.03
